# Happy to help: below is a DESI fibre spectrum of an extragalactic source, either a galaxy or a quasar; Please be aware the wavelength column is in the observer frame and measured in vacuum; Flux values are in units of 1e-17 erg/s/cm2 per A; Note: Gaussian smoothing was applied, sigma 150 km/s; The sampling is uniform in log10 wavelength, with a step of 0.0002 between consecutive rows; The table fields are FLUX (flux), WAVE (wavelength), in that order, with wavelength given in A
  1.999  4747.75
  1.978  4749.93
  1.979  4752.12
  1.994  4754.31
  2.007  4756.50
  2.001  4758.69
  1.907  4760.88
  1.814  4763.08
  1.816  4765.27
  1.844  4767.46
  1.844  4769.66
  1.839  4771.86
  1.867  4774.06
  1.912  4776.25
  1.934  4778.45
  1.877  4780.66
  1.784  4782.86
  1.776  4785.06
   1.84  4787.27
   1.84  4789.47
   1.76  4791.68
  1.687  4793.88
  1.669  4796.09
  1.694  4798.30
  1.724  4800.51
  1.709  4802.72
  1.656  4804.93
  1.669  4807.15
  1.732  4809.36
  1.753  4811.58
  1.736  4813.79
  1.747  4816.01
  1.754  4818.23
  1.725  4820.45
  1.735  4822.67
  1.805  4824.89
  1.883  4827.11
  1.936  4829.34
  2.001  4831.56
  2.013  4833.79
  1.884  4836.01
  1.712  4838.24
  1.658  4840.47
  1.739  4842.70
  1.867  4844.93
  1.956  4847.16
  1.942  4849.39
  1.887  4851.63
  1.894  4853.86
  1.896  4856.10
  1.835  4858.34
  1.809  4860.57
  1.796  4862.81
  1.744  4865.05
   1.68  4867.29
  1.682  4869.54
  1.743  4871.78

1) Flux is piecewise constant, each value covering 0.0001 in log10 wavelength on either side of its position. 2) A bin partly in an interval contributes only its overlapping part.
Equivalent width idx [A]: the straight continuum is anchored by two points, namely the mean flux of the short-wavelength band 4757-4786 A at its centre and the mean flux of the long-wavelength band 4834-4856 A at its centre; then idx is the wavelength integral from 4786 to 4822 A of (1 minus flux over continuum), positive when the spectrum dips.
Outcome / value 2.5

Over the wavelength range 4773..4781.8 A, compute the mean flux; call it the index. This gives 1.9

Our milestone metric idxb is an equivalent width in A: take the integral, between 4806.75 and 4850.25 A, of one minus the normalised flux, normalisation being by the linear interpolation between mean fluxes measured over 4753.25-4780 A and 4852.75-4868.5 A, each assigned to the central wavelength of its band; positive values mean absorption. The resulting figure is 0.5 A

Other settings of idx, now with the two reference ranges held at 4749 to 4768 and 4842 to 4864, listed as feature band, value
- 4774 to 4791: 0.55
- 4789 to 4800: 1.05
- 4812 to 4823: 0.86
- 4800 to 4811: 1.14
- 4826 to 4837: -0.38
